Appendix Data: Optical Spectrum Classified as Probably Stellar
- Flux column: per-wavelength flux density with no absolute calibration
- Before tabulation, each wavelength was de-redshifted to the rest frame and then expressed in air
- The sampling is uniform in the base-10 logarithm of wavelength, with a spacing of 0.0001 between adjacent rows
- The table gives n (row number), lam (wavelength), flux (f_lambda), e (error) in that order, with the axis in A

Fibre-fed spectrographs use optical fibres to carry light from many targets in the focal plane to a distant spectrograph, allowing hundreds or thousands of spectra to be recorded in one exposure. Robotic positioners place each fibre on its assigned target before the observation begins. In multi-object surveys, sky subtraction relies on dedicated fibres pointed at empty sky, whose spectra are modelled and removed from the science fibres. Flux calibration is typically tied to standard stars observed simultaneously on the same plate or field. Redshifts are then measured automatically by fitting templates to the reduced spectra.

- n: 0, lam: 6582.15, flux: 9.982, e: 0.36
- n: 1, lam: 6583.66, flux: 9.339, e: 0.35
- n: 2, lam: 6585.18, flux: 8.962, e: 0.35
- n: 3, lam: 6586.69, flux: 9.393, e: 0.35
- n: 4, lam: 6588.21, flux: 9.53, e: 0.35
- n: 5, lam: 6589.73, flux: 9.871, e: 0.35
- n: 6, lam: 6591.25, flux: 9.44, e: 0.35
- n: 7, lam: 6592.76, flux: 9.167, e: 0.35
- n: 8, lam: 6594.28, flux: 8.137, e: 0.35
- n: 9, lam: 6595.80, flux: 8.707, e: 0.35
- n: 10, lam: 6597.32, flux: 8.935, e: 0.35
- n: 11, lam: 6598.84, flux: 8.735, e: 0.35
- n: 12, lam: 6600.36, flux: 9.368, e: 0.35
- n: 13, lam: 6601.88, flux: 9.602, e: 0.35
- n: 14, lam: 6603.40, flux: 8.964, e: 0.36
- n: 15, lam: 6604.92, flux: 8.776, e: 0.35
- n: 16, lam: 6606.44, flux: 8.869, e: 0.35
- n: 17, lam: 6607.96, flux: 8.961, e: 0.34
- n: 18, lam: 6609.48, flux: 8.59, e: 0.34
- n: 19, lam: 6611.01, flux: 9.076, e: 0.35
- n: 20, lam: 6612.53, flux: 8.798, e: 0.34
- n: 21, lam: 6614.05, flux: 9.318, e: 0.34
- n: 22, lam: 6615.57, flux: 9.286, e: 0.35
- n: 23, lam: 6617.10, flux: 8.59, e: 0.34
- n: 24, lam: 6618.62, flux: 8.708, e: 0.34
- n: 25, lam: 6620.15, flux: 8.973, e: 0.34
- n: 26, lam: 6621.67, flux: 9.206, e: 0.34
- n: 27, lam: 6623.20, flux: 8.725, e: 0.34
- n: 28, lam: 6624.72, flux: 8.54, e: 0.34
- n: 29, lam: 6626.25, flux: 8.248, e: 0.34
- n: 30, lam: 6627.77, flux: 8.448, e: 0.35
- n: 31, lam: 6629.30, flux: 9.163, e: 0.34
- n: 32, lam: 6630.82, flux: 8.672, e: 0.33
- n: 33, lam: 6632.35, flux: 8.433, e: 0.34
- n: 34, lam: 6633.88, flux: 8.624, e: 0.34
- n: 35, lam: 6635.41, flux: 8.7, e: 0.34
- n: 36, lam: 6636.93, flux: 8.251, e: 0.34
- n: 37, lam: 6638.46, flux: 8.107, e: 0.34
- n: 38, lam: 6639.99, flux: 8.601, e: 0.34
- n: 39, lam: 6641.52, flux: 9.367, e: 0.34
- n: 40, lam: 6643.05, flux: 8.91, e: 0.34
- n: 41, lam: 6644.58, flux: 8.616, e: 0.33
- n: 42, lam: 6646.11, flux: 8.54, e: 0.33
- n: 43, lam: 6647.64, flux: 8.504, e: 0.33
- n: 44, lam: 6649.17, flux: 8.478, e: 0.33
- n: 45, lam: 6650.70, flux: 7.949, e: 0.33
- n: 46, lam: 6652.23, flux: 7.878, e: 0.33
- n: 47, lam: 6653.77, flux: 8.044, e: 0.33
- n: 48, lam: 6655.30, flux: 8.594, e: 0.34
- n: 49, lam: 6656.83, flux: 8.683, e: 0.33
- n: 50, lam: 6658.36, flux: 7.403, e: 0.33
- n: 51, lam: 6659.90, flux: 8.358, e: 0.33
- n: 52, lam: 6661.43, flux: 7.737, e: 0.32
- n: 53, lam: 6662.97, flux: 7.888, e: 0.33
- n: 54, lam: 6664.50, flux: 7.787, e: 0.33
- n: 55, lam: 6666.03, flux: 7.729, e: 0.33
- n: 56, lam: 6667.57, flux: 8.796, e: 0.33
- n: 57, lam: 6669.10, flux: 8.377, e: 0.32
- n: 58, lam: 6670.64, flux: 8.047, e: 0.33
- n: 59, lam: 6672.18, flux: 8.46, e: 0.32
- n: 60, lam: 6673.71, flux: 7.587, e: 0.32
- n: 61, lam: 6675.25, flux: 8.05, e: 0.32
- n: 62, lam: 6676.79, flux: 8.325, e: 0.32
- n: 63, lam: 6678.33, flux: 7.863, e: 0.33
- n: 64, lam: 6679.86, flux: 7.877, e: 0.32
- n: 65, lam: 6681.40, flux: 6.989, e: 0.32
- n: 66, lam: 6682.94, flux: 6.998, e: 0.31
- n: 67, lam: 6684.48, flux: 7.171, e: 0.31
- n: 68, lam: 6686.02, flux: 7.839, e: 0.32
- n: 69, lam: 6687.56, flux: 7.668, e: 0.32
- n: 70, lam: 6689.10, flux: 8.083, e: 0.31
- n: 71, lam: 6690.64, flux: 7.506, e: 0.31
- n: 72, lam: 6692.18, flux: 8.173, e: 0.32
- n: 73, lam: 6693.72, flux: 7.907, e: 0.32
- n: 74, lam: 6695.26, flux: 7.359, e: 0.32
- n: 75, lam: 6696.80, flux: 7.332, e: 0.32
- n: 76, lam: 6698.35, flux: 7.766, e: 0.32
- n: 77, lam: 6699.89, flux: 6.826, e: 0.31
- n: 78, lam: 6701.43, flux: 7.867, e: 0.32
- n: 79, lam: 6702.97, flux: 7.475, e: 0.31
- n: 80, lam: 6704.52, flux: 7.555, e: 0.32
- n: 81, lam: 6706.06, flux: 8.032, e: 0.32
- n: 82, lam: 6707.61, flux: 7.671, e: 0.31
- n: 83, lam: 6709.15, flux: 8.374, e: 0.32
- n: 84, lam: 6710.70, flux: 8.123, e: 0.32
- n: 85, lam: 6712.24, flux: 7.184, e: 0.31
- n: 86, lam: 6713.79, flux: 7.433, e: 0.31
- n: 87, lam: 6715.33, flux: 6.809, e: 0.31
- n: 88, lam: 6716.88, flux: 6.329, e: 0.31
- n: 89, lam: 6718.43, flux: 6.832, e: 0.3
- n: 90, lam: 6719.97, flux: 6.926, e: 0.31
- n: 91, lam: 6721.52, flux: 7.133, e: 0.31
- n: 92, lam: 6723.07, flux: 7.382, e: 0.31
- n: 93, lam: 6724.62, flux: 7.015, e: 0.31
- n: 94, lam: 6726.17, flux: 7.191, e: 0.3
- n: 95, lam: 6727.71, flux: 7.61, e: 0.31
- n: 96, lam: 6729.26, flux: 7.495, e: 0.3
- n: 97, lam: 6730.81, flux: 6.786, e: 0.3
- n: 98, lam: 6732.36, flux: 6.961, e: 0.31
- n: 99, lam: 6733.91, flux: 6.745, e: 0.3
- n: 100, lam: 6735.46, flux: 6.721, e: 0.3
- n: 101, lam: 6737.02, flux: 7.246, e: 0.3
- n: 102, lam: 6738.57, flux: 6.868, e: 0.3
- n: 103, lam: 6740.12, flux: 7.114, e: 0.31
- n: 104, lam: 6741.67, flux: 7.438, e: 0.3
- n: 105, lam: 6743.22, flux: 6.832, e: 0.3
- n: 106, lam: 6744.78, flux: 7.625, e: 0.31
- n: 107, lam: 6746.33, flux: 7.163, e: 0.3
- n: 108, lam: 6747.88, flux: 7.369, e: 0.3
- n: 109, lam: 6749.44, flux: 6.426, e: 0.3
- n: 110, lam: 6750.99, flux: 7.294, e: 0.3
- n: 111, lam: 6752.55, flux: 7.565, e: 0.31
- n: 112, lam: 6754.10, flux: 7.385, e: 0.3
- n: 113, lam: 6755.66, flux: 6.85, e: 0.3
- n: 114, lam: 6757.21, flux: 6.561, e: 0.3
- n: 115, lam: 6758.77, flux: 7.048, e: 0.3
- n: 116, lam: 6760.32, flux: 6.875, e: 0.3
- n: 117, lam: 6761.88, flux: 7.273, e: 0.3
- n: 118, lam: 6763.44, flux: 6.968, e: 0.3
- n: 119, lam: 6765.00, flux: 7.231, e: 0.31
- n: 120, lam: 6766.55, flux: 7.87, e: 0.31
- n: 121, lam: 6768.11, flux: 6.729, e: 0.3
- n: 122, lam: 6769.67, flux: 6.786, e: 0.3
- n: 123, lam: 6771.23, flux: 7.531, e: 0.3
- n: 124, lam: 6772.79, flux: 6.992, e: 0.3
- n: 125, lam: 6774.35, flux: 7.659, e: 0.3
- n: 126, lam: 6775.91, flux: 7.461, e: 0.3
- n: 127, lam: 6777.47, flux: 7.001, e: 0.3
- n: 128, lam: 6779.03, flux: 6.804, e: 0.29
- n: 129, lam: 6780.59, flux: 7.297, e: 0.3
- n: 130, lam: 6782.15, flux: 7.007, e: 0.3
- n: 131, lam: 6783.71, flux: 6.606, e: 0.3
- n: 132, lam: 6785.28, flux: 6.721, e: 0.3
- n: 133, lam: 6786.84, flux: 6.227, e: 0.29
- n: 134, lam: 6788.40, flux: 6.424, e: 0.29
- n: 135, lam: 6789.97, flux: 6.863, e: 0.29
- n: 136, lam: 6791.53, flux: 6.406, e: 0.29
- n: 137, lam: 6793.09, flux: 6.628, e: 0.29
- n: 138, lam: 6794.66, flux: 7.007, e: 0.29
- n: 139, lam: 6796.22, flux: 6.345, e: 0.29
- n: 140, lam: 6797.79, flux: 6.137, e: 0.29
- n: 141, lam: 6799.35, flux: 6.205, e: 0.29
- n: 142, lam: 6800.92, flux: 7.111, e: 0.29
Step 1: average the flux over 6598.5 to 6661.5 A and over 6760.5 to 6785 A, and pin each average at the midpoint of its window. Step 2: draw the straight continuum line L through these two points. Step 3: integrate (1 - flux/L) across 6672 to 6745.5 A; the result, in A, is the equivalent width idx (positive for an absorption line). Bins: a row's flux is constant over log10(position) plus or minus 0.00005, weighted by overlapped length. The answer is 3.75 A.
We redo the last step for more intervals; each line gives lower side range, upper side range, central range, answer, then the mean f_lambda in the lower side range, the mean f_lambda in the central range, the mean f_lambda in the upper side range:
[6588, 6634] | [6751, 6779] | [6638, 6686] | 1.3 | 8.91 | 8.11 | 7.16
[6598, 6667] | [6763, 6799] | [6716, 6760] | 1.9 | 8.6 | 7.07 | 6.89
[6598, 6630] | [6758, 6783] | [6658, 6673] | 0.5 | 8.9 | 8.07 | 7.16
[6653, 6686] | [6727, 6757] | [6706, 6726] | 0.3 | 7.94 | 7.29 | 7.12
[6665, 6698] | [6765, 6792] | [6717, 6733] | 0.7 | 7.81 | 7.1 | 6.98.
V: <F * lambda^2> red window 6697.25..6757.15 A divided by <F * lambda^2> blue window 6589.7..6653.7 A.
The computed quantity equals 0.9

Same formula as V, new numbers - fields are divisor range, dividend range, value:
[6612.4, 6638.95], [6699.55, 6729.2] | 0.87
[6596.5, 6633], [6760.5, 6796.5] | 0.82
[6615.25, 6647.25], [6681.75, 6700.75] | 0.88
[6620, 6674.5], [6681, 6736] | 0.89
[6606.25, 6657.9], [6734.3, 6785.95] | 0.85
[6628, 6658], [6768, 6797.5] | 0.84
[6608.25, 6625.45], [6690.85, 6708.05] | 0.88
